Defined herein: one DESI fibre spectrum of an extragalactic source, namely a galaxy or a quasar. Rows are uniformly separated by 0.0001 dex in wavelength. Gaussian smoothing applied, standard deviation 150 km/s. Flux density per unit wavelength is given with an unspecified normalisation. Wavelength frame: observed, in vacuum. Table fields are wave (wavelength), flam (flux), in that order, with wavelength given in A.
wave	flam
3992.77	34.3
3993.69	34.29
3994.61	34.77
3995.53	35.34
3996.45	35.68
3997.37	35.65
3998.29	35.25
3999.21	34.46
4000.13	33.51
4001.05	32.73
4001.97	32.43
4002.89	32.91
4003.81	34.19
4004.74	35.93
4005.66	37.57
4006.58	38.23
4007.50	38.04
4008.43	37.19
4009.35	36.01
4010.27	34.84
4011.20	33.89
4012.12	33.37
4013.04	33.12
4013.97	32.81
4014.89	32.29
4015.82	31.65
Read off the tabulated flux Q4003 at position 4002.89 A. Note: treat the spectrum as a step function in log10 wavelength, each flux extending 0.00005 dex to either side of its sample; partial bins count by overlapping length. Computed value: 32.91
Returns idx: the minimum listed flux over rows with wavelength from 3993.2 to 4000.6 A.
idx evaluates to 33.51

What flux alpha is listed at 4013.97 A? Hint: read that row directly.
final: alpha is 32.81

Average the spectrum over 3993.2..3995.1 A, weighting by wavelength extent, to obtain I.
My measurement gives 34.5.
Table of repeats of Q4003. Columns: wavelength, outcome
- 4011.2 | 33.89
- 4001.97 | 32.43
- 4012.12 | 33.37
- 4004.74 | 35.93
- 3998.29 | 35.25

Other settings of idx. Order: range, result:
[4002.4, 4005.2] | 32.91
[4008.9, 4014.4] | 32.81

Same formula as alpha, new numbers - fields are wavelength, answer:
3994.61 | 34.77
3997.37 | 35.65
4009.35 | 36.01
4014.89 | 32.29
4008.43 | 37.19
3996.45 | 35.68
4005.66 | 37.57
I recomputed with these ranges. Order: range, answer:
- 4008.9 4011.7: 34.9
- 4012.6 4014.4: 32.9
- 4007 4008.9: 37.6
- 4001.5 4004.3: 33.2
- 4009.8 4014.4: 33.6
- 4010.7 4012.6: 33.7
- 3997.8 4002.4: 33.7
